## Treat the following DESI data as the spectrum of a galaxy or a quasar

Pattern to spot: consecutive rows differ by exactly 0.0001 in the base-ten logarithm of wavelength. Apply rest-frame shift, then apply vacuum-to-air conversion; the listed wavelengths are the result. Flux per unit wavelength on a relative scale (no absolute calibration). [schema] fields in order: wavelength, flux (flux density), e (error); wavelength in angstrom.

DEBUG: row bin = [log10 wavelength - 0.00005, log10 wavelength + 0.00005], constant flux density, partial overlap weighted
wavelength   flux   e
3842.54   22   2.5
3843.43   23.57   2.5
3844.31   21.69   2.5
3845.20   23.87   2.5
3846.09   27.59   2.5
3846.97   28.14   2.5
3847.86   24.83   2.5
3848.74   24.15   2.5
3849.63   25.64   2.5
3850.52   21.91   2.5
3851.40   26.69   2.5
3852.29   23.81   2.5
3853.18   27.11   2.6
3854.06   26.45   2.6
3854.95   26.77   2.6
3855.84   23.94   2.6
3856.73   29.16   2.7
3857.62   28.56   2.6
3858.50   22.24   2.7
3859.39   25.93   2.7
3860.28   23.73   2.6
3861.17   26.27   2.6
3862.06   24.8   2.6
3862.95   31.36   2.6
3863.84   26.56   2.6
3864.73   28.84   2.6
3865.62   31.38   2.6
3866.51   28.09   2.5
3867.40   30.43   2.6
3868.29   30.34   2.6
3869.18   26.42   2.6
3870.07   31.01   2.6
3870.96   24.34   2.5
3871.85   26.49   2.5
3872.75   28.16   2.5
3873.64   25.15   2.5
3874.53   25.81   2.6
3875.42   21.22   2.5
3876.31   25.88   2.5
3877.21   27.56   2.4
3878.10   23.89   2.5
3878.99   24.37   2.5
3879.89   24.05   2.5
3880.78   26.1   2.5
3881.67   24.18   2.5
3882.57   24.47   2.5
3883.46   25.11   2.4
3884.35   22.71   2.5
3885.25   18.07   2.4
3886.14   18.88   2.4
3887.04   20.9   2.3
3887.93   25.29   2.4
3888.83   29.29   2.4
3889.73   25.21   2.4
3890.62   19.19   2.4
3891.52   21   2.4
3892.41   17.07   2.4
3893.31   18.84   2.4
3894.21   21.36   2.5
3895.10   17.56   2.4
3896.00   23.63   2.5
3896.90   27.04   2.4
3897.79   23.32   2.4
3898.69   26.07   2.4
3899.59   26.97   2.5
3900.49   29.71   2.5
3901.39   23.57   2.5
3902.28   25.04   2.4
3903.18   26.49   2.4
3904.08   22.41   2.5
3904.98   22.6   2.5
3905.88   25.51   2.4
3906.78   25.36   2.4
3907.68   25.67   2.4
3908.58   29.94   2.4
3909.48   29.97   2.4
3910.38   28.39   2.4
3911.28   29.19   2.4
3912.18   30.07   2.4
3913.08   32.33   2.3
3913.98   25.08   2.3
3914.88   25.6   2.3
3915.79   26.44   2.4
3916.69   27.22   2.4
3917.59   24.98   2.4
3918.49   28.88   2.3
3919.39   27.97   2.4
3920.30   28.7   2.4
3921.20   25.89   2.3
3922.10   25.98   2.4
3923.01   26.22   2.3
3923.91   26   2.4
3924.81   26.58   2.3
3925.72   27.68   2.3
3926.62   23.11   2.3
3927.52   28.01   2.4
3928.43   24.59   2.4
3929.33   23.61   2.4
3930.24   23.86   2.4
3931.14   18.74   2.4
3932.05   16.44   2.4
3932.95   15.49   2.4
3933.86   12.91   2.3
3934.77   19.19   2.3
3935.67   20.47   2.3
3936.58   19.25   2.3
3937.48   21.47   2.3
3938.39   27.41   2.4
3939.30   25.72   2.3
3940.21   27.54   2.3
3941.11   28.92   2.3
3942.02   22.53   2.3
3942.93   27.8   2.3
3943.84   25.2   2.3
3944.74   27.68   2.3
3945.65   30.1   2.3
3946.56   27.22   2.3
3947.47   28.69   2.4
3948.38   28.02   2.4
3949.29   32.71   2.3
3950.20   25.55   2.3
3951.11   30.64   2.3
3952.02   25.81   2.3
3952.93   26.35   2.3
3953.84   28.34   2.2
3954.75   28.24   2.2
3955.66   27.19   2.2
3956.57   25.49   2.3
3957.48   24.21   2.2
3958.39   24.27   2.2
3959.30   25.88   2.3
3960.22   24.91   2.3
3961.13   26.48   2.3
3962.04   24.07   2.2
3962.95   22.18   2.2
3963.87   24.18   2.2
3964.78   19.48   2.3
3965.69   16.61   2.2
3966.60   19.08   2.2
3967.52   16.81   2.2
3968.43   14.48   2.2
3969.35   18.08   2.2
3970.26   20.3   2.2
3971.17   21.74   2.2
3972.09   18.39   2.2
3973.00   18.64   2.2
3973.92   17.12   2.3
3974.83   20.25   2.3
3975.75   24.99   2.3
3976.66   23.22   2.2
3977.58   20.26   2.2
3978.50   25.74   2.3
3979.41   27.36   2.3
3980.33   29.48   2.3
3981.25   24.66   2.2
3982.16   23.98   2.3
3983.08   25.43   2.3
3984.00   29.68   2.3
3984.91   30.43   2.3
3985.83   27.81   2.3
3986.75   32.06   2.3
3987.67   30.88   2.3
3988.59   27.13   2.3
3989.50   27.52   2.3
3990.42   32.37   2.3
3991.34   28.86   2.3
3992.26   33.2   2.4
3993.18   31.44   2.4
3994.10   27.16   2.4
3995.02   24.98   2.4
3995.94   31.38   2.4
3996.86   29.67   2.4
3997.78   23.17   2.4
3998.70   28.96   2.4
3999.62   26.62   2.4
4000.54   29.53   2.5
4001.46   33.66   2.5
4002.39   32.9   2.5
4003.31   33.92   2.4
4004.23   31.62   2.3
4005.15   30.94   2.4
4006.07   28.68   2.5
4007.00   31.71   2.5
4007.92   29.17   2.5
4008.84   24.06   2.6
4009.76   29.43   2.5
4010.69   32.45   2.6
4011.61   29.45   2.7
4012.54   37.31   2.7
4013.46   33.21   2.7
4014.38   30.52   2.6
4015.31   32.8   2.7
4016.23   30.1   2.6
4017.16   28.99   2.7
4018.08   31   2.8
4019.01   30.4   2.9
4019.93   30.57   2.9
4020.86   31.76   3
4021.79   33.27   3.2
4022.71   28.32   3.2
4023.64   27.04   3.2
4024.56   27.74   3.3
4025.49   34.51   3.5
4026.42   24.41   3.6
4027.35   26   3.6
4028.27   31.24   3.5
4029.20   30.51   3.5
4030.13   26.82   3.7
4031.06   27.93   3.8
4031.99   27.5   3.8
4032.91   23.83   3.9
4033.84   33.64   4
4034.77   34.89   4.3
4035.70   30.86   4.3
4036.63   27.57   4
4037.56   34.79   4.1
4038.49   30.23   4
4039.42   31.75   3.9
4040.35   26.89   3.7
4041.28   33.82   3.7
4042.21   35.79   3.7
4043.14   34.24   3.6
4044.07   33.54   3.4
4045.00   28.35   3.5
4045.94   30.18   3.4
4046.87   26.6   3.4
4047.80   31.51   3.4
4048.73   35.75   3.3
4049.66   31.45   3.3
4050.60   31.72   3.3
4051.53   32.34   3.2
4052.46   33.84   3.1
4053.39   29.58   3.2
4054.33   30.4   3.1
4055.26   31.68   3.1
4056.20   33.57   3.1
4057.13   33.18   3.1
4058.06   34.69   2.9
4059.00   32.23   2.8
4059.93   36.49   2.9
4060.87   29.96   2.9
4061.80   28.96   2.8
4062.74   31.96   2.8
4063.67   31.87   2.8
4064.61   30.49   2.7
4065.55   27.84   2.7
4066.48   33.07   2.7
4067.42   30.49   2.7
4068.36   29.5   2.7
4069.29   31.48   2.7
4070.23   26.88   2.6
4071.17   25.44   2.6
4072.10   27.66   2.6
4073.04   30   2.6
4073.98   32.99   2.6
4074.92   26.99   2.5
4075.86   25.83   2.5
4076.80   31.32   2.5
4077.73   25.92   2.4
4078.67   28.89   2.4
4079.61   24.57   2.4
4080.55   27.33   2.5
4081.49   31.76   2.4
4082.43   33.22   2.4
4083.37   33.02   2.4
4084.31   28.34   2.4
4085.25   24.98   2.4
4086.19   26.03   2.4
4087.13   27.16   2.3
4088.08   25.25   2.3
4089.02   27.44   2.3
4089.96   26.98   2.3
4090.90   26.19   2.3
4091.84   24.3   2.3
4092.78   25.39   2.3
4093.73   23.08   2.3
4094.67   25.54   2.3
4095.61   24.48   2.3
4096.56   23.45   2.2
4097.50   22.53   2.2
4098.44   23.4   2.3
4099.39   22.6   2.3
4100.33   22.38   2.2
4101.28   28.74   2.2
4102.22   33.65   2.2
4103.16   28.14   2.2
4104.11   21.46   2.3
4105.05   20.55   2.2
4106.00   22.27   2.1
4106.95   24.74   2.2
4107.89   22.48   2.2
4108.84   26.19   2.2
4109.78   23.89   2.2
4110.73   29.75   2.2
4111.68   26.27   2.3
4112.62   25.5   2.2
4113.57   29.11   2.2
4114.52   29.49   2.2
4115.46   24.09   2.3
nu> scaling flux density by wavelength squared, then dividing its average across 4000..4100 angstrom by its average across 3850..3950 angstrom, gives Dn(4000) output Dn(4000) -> 1.27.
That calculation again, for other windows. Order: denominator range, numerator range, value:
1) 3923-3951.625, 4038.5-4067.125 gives 1.36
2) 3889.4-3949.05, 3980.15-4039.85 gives 1.25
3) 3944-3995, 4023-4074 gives 1.26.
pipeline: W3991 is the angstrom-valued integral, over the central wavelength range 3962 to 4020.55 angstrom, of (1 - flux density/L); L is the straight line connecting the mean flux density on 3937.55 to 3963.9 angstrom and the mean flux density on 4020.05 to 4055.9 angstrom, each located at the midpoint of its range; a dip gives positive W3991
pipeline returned 3.28 angstrom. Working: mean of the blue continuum 26.6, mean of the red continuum 30.6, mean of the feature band 27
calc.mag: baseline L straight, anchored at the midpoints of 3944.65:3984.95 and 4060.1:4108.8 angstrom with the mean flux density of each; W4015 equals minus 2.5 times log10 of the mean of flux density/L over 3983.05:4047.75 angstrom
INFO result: -0.18 mag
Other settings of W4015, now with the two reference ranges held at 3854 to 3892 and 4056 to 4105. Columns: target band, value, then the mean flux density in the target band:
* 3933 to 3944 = 0.16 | 22.9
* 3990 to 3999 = -0.08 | 29.1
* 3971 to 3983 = 0.18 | 22.9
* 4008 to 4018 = -0.13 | 30.8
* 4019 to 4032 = -0.07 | 29.2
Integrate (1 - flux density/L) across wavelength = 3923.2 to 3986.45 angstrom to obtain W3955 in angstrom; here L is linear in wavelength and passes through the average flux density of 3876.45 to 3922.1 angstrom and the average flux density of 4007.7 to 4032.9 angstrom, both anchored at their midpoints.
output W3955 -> 7.4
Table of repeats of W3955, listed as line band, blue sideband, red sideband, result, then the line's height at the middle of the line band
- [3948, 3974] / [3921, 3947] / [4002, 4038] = 2.51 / 26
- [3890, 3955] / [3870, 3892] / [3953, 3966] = -2.10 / 24.4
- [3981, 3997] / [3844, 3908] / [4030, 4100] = -0.71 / 27.6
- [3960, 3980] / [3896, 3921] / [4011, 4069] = 5.31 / 28.7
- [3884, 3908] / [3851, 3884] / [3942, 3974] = 2.22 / 25.7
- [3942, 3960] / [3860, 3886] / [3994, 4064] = 0.74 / 28.4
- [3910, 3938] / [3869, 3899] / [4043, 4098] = 0.45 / 25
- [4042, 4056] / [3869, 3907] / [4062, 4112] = -2.76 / 26.5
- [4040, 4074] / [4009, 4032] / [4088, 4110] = -4.44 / 27.6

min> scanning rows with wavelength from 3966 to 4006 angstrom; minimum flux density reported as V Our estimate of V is 14.48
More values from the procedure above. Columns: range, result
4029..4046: 23.83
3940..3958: 22.53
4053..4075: 25.44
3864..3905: 17.07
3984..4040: 23.17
